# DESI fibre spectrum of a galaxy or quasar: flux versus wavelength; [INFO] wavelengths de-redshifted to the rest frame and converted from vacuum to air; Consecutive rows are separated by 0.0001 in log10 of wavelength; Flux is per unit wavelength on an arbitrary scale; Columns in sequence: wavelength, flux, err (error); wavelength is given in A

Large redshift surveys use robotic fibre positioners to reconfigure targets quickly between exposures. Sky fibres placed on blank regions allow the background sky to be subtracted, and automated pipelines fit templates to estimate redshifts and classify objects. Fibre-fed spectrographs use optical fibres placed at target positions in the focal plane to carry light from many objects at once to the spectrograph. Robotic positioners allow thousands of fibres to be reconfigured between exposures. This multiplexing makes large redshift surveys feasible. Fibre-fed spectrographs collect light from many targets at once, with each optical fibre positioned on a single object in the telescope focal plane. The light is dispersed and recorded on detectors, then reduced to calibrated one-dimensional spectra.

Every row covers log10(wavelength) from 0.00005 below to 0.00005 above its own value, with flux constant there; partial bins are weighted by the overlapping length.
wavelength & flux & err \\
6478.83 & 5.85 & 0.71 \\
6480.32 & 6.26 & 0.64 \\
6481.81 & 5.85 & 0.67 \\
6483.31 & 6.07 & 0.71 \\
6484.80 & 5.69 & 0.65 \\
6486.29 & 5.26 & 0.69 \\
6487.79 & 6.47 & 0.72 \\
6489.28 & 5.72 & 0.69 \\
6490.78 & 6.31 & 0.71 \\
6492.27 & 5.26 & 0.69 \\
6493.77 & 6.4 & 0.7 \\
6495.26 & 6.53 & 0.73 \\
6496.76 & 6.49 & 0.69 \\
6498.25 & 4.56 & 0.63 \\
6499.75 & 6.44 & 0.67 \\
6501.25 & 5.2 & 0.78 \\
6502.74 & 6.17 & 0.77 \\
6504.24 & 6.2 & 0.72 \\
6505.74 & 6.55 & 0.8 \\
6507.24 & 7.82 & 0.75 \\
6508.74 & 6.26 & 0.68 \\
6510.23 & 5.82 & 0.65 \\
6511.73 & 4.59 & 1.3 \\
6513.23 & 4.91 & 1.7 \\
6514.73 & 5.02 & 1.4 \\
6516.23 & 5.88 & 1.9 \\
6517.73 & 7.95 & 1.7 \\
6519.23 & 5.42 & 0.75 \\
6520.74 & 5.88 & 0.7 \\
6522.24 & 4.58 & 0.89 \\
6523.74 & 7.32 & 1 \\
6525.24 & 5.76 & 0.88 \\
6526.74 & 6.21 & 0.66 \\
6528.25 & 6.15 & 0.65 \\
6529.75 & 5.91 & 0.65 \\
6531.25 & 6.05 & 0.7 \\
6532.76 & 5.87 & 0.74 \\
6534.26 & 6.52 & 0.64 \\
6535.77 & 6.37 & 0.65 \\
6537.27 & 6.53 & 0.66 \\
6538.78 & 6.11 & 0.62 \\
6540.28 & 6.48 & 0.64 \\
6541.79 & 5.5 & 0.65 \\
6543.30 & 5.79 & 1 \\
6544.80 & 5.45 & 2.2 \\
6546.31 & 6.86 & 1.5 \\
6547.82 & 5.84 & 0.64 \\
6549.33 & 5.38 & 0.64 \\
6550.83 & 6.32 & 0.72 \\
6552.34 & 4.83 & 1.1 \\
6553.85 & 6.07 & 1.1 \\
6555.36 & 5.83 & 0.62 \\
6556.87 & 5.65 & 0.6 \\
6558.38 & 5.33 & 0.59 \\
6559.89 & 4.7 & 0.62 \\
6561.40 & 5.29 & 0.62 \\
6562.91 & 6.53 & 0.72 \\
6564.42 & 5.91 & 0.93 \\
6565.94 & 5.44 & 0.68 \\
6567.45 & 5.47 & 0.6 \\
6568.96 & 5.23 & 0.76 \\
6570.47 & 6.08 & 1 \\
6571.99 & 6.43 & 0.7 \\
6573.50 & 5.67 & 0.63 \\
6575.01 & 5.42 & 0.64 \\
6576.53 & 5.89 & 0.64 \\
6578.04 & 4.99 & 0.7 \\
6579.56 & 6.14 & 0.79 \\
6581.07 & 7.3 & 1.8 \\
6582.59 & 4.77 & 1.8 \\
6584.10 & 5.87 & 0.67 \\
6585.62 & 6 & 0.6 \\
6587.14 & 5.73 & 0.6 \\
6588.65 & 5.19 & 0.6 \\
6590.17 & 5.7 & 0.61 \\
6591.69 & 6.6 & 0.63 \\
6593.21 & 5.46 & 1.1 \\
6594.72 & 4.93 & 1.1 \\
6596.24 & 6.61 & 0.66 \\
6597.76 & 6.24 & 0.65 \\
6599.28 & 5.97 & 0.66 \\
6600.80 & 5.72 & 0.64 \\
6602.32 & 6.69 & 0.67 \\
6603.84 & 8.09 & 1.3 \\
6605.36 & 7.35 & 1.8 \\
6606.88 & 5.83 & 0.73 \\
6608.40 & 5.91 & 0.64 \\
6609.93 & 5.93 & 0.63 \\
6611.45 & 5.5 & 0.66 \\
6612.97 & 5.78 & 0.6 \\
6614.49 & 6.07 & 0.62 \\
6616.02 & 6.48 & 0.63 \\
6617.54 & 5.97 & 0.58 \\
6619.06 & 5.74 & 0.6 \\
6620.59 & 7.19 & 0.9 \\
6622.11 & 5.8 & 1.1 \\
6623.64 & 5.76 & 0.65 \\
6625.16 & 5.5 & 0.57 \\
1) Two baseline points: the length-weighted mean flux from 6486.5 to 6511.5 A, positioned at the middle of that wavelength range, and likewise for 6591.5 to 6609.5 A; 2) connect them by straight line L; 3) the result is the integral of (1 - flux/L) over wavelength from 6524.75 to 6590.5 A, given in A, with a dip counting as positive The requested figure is 3.8 A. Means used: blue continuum 6.09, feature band 5.83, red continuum 6.27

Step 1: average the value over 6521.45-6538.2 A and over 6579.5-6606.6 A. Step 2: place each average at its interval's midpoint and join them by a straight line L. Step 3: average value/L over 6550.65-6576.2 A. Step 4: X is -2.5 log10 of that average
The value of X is 0.09 mag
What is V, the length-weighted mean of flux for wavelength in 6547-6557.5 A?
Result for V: 5.71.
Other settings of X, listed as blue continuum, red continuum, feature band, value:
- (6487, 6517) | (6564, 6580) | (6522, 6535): -0.048 mag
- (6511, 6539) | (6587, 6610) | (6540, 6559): 0.042 mag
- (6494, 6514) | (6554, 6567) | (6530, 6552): -0.058 mag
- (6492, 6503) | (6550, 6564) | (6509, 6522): 0.029 mag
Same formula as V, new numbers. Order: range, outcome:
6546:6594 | 5.74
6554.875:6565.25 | 5.6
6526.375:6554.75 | 6.01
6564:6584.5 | 5.75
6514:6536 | 6.05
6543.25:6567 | 5.7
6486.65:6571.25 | 5.91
